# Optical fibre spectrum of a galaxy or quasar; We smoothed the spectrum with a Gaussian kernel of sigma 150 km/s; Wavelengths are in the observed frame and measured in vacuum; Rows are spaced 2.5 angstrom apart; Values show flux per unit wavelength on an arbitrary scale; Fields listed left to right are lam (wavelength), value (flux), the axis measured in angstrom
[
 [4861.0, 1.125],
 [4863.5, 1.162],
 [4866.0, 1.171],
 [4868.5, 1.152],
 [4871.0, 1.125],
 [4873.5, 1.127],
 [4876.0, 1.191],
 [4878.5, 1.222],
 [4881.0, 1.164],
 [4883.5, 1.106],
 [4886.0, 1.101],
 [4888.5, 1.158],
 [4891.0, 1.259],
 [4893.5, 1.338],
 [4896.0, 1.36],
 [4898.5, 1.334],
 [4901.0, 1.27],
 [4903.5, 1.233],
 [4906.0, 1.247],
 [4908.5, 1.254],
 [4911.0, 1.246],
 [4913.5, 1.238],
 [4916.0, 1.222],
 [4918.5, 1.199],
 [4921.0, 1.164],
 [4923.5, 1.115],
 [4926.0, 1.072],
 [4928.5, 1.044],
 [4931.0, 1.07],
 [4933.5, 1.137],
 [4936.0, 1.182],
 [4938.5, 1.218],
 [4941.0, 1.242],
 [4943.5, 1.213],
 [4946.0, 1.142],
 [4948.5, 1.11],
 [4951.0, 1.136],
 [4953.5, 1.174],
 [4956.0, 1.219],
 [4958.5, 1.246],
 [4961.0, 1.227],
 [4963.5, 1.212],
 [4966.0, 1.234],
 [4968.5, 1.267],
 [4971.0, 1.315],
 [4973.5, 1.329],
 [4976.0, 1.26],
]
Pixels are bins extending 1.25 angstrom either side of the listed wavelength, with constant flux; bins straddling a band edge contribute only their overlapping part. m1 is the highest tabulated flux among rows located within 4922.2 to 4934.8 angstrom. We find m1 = 1.137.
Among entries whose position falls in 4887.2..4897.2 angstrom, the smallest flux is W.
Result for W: 1.158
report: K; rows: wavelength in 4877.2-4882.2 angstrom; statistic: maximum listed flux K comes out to 1.222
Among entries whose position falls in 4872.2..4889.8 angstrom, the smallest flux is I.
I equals 1.101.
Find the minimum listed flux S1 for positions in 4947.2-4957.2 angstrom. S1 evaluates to 1.11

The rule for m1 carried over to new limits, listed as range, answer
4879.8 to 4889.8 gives 1.164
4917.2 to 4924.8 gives 1.199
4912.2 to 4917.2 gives 1.238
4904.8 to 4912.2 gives 1.254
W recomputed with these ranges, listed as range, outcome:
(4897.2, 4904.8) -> 1.233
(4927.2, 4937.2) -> 1.044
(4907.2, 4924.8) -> 1.115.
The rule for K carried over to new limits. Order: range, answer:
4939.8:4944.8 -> 1.242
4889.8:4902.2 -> 1.36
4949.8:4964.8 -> 1.246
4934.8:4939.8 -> 1.218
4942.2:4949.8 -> 1.213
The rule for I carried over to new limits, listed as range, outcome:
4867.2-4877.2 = 1.125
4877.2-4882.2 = 1.164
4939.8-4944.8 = 1.213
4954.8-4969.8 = 1.212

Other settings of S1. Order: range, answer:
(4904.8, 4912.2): 1.246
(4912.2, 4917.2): 1.222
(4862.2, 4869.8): 1.152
